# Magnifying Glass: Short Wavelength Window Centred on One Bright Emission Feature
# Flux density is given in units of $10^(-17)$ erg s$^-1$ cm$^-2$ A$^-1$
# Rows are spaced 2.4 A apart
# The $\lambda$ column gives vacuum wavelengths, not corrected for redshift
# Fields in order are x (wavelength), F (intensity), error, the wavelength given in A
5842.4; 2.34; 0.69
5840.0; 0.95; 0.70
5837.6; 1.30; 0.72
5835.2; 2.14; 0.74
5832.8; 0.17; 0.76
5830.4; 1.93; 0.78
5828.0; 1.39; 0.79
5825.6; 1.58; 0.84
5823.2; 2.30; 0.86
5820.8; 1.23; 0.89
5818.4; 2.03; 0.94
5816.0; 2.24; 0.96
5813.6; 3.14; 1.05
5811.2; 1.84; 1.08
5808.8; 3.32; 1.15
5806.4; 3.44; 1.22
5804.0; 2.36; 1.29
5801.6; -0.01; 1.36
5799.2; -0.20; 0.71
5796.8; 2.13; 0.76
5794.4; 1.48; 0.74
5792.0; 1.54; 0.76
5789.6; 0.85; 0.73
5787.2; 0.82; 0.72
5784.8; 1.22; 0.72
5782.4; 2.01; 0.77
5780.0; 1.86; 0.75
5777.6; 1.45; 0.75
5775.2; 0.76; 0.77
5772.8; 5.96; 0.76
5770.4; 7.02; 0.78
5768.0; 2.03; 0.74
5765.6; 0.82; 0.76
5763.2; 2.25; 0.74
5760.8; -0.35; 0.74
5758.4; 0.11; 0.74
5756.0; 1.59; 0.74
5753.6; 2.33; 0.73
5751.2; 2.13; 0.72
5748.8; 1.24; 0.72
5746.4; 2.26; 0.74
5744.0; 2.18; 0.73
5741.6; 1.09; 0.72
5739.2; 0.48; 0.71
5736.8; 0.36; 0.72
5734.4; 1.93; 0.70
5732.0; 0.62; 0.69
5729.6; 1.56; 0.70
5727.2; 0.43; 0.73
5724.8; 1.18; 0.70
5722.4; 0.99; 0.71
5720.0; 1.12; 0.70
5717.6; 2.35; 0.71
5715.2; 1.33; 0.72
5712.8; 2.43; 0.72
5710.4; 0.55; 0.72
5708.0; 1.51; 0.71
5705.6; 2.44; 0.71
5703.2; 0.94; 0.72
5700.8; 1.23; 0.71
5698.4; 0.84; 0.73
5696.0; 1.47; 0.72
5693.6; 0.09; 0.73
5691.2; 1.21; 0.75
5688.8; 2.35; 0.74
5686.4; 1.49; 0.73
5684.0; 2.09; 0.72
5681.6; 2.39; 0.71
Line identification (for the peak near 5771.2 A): H-beta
